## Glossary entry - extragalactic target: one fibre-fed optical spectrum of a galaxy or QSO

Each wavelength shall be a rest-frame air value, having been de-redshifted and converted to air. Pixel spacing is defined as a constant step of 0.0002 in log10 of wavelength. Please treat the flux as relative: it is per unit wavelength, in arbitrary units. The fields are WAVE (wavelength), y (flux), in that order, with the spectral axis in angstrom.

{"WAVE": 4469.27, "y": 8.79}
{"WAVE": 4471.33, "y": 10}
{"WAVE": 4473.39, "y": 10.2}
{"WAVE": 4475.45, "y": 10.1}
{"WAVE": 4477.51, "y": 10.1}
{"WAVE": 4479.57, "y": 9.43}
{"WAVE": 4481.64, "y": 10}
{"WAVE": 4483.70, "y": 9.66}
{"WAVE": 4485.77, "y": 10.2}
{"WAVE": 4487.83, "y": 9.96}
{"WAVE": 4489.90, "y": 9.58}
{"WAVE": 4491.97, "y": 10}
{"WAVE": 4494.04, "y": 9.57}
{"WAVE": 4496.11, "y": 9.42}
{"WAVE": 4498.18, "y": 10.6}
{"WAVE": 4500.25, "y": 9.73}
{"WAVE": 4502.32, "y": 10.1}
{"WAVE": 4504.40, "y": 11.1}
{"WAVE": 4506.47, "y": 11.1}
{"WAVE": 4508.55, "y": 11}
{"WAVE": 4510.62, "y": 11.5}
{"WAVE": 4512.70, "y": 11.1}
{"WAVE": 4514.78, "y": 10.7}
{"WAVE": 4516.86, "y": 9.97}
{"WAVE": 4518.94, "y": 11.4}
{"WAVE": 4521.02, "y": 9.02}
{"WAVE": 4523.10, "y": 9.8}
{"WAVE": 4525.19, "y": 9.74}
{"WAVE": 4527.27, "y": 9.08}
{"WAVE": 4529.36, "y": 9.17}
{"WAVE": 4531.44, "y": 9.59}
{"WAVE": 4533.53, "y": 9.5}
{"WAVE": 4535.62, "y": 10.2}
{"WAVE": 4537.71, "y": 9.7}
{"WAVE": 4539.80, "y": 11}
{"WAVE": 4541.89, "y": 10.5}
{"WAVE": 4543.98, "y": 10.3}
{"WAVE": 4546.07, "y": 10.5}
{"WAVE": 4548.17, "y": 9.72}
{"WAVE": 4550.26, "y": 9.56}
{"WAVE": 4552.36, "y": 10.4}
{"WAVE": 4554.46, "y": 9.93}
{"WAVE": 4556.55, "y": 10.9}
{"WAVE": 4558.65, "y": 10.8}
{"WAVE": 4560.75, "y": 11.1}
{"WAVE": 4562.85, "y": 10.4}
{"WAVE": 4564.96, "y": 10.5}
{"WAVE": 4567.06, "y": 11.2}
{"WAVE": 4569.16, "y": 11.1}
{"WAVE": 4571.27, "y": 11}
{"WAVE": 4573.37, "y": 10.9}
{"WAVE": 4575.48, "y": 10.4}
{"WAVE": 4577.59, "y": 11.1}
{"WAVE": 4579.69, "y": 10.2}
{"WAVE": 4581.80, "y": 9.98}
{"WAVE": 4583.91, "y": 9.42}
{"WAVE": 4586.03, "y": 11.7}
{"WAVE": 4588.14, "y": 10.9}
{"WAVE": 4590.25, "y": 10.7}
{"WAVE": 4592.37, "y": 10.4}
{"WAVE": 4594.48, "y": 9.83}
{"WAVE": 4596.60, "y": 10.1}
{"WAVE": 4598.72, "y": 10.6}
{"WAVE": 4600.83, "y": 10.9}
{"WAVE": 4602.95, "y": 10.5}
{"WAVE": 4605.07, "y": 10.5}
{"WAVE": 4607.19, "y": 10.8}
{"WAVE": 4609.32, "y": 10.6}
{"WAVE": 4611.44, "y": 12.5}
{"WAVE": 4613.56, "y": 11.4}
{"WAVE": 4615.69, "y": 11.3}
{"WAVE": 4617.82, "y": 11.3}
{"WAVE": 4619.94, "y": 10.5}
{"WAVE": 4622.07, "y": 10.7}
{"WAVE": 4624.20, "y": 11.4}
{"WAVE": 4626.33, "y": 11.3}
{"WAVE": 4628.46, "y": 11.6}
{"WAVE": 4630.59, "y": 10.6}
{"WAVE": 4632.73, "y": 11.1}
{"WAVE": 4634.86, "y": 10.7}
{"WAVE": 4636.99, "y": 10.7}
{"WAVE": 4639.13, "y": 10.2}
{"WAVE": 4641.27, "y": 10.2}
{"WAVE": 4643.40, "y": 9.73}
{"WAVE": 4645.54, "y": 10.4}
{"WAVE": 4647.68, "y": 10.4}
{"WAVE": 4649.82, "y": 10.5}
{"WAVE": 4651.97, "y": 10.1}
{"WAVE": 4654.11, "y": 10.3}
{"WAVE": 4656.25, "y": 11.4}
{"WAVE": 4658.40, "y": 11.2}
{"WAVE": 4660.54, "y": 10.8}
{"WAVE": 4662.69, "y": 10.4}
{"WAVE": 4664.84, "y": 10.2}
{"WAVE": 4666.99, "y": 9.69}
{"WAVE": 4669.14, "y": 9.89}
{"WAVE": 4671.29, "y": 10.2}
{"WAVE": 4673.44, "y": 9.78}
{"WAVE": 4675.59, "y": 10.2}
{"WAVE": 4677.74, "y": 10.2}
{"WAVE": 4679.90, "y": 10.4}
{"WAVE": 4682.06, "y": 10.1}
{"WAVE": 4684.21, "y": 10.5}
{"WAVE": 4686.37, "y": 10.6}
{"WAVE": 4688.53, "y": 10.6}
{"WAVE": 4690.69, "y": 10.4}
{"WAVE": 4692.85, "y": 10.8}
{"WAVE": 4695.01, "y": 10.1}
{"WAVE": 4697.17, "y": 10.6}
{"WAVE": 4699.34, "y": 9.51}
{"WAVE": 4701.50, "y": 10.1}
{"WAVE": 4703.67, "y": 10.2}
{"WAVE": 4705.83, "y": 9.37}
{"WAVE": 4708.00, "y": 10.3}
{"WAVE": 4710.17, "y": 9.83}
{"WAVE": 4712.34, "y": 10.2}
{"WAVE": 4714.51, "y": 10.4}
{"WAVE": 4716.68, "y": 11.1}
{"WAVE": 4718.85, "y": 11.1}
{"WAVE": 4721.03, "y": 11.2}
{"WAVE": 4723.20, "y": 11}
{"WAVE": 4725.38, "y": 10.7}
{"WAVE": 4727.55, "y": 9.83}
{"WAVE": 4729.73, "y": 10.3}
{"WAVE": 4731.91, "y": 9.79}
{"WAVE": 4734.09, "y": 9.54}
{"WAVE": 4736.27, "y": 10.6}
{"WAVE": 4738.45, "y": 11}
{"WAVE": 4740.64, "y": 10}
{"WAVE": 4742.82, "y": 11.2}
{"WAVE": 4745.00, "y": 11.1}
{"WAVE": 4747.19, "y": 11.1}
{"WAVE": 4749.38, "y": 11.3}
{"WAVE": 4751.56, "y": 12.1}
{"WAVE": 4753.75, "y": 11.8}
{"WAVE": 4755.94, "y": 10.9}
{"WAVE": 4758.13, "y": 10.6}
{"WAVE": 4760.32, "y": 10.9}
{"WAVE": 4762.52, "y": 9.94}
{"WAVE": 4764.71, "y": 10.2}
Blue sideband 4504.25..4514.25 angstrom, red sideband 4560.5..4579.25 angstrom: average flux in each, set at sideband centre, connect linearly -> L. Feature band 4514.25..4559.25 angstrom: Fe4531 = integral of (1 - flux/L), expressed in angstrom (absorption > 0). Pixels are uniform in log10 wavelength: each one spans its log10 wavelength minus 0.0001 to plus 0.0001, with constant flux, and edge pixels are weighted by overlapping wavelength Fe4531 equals 3.9 angstrom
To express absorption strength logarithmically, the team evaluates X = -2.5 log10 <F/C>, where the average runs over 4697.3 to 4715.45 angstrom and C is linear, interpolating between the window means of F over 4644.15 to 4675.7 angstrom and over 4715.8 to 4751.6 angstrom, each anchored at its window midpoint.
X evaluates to 0.06 mag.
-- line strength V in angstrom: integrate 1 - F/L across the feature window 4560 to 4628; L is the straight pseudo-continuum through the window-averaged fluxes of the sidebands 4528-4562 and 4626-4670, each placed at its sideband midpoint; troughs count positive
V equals -3.0 angstrom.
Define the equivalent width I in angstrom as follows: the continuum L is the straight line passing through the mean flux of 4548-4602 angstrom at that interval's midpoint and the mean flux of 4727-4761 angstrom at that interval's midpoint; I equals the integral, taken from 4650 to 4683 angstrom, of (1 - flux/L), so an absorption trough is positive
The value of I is 1.0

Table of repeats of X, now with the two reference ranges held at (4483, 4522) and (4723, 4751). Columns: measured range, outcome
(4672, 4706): 0.03 mag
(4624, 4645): -0.03 mag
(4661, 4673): 0.04 mag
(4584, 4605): -0.01 mag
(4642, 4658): 0.01 mag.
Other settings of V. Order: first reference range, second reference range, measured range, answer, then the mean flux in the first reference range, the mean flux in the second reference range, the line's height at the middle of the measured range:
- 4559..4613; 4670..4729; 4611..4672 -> -0.98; 10.7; 10.3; 10.5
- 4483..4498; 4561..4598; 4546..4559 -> 0.18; 9.82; 10.6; 10.4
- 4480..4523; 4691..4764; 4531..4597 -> -0.56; 10.3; 10.6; 10.3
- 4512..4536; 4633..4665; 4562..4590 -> -1.43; 9.91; 10.5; 10.2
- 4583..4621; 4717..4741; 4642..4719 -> 2.10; 10.8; 10.5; 10.6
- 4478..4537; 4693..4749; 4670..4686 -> 0.22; 10.1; 10.4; 10.4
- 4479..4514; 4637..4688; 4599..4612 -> -0.73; 10.3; 10.3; 10.3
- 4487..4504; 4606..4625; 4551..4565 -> 0.00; 9.91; 11.2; 10.6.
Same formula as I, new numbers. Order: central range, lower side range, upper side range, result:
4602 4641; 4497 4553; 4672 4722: -2.6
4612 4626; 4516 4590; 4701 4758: -1.0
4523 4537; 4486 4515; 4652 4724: 1.1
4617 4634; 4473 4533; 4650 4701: -1.3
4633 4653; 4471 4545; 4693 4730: -0.2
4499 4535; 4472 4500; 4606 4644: -0.3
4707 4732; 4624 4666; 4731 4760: 0.7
